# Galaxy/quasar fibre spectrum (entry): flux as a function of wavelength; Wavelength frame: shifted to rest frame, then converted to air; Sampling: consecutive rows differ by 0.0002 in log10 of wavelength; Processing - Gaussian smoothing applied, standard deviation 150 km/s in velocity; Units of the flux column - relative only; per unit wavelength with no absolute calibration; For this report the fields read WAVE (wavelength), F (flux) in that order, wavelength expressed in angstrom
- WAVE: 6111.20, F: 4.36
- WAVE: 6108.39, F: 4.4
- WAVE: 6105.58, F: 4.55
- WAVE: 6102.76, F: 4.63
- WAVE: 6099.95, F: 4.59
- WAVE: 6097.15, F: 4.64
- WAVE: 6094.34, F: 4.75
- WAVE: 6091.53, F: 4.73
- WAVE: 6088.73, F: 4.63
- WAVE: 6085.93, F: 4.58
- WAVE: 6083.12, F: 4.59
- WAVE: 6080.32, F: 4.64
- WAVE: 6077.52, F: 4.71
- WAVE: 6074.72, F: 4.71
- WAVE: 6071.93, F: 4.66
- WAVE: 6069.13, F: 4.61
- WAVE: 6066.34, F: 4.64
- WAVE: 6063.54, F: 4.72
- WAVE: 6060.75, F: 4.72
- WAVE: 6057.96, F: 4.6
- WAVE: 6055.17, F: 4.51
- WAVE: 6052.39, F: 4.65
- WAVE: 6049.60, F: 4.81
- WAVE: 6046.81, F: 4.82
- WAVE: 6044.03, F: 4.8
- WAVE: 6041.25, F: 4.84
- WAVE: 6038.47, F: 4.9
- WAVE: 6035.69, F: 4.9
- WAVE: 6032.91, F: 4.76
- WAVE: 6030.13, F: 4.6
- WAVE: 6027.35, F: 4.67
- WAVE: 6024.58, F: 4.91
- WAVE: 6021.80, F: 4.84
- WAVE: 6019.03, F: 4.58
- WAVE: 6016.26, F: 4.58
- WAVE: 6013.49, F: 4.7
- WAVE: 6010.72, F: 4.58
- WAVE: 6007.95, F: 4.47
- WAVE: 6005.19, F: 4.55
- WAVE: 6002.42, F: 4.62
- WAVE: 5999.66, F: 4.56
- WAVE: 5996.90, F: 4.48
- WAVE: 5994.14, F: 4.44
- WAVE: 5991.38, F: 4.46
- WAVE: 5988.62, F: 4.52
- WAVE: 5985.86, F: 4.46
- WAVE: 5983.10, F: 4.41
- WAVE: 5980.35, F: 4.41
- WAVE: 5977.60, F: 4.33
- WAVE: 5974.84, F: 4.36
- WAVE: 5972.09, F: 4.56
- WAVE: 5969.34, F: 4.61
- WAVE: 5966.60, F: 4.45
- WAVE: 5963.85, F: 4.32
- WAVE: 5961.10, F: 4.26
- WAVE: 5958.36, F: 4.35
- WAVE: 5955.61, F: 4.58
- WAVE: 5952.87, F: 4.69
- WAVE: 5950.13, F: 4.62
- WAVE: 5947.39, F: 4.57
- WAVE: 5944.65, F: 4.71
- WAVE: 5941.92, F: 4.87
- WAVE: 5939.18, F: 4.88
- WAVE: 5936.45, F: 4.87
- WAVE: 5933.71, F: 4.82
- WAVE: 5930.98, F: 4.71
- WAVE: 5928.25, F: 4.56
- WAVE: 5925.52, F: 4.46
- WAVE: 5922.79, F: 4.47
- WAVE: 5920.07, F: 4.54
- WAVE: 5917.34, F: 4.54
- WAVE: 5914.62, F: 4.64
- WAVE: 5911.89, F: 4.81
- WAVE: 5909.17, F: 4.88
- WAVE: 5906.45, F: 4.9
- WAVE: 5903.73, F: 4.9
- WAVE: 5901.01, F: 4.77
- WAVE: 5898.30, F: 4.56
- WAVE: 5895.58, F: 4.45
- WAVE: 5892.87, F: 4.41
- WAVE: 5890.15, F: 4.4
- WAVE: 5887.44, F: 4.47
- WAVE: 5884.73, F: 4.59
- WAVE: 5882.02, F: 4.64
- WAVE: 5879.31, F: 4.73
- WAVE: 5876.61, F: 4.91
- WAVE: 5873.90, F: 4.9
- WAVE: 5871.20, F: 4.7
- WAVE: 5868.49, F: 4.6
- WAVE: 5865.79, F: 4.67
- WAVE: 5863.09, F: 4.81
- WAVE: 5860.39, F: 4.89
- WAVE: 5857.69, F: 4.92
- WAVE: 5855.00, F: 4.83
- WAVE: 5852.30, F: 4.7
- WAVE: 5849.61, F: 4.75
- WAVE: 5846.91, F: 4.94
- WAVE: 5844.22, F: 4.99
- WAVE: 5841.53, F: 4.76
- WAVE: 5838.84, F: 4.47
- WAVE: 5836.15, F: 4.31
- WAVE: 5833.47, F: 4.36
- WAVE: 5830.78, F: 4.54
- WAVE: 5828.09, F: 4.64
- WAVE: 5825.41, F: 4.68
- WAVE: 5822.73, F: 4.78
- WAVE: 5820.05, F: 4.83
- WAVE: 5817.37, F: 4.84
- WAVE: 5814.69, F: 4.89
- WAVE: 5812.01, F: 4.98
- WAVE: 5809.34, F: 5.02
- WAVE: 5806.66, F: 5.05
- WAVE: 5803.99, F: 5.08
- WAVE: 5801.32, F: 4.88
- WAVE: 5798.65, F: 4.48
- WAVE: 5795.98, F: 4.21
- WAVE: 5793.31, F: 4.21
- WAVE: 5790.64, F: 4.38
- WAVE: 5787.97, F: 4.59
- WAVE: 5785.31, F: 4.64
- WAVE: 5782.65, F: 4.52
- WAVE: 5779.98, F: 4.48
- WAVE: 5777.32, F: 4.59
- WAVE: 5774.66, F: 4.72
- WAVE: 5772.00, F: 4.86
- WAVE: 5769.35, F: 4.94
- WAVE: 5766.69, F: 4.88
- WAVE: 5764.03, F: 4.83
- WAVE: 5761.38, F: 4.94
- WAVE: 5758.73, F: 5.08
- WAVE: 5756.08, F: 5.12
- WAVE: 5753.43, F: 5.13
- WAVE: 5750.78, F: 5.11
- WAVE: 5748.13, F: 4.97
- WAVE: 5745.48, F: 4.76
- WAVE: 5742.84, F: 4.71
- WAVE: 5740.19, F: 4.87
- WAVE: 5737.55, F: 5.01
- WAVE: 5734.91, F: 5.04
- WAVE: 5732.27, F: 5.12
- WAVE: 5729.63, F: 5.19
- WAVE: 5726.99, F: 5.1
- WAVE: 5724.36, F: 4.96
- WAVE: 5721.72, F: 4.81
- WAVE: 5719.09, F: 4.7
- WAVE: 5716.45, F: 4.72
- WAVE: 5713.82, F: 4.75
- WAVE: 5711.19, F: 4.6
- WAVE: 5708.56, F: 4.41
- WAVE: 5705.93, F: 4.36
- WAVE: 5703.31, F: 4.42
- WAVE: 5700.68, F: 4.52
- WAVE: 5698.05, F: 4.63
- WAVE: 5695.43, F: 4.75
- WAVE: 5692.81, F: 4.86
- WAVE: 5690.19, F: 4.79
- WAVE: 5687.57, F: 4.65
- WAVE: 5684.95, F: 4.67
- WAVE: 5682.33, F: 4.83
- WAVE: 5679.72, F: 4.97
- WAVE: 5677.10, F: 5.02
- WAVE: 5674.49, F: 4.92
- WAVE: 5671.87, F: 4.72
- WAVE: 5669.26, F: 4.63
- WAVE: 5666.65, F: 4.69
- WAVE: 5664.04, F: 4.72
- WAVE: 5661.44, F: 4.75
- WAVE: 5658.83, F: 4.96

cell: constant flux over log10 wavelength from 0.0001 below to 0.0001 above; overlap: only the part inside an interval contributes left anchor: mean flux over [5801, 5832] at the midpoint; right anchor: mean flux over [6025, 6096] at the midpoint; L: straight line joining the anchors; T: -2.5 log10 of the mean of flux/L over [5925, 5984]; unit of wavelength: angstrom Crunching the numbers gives 0.05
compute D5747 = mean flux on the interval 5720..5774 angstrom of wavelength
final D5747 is 4.97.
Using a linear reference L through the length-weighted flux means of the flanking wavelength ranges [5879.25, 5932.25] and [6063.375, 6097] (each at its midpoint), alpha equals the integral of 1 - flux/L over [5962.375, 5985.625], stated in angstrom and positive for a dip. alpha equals 1.0 angstrom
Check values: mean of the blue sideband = 4.62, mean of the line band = 4.43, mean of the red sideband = 4.66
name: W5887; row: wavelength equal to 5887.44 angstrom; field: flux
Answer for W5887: 4.47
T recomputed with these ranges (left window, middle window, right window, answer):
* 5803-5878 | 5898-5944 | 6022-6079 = 0.01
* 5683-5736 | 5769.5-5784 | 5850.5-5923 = 0.02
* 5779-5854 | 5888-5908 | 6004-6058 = 0.02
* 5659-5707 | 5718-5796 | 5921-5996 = -0.03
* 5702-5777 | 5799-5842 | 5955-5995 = -0.01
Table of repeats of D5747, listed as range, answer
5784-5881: 4.72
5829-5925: 4.68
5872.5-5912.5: 4.69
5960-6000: 4.44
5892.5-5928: 4.65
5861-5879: 4.77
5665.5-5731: 4.75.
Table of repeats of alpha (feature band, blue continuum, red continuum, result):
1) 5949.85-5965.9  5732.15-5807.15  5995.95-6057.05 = 0.9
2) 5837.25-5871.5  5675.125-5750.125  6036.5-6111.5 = -0.2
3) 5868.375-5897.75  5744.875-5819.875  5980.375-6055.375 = 0.7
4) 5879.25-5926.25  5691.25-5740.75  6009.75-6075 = 1.2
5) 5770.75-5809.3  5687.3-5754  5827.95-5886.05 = 1.0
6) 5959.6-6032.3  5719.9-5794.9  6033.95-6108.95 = 2.9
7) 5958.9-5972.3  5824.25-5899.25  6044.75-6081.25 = 0.7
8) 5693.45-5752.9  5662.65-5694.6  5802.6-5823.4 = 0.5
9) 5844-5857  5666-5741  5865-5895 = -0.5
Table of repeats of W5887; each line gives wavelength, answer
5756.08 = 5.12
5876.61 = 4.91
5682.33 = 4.83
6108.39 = 4.4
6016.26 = 4.58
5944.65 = 4.71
